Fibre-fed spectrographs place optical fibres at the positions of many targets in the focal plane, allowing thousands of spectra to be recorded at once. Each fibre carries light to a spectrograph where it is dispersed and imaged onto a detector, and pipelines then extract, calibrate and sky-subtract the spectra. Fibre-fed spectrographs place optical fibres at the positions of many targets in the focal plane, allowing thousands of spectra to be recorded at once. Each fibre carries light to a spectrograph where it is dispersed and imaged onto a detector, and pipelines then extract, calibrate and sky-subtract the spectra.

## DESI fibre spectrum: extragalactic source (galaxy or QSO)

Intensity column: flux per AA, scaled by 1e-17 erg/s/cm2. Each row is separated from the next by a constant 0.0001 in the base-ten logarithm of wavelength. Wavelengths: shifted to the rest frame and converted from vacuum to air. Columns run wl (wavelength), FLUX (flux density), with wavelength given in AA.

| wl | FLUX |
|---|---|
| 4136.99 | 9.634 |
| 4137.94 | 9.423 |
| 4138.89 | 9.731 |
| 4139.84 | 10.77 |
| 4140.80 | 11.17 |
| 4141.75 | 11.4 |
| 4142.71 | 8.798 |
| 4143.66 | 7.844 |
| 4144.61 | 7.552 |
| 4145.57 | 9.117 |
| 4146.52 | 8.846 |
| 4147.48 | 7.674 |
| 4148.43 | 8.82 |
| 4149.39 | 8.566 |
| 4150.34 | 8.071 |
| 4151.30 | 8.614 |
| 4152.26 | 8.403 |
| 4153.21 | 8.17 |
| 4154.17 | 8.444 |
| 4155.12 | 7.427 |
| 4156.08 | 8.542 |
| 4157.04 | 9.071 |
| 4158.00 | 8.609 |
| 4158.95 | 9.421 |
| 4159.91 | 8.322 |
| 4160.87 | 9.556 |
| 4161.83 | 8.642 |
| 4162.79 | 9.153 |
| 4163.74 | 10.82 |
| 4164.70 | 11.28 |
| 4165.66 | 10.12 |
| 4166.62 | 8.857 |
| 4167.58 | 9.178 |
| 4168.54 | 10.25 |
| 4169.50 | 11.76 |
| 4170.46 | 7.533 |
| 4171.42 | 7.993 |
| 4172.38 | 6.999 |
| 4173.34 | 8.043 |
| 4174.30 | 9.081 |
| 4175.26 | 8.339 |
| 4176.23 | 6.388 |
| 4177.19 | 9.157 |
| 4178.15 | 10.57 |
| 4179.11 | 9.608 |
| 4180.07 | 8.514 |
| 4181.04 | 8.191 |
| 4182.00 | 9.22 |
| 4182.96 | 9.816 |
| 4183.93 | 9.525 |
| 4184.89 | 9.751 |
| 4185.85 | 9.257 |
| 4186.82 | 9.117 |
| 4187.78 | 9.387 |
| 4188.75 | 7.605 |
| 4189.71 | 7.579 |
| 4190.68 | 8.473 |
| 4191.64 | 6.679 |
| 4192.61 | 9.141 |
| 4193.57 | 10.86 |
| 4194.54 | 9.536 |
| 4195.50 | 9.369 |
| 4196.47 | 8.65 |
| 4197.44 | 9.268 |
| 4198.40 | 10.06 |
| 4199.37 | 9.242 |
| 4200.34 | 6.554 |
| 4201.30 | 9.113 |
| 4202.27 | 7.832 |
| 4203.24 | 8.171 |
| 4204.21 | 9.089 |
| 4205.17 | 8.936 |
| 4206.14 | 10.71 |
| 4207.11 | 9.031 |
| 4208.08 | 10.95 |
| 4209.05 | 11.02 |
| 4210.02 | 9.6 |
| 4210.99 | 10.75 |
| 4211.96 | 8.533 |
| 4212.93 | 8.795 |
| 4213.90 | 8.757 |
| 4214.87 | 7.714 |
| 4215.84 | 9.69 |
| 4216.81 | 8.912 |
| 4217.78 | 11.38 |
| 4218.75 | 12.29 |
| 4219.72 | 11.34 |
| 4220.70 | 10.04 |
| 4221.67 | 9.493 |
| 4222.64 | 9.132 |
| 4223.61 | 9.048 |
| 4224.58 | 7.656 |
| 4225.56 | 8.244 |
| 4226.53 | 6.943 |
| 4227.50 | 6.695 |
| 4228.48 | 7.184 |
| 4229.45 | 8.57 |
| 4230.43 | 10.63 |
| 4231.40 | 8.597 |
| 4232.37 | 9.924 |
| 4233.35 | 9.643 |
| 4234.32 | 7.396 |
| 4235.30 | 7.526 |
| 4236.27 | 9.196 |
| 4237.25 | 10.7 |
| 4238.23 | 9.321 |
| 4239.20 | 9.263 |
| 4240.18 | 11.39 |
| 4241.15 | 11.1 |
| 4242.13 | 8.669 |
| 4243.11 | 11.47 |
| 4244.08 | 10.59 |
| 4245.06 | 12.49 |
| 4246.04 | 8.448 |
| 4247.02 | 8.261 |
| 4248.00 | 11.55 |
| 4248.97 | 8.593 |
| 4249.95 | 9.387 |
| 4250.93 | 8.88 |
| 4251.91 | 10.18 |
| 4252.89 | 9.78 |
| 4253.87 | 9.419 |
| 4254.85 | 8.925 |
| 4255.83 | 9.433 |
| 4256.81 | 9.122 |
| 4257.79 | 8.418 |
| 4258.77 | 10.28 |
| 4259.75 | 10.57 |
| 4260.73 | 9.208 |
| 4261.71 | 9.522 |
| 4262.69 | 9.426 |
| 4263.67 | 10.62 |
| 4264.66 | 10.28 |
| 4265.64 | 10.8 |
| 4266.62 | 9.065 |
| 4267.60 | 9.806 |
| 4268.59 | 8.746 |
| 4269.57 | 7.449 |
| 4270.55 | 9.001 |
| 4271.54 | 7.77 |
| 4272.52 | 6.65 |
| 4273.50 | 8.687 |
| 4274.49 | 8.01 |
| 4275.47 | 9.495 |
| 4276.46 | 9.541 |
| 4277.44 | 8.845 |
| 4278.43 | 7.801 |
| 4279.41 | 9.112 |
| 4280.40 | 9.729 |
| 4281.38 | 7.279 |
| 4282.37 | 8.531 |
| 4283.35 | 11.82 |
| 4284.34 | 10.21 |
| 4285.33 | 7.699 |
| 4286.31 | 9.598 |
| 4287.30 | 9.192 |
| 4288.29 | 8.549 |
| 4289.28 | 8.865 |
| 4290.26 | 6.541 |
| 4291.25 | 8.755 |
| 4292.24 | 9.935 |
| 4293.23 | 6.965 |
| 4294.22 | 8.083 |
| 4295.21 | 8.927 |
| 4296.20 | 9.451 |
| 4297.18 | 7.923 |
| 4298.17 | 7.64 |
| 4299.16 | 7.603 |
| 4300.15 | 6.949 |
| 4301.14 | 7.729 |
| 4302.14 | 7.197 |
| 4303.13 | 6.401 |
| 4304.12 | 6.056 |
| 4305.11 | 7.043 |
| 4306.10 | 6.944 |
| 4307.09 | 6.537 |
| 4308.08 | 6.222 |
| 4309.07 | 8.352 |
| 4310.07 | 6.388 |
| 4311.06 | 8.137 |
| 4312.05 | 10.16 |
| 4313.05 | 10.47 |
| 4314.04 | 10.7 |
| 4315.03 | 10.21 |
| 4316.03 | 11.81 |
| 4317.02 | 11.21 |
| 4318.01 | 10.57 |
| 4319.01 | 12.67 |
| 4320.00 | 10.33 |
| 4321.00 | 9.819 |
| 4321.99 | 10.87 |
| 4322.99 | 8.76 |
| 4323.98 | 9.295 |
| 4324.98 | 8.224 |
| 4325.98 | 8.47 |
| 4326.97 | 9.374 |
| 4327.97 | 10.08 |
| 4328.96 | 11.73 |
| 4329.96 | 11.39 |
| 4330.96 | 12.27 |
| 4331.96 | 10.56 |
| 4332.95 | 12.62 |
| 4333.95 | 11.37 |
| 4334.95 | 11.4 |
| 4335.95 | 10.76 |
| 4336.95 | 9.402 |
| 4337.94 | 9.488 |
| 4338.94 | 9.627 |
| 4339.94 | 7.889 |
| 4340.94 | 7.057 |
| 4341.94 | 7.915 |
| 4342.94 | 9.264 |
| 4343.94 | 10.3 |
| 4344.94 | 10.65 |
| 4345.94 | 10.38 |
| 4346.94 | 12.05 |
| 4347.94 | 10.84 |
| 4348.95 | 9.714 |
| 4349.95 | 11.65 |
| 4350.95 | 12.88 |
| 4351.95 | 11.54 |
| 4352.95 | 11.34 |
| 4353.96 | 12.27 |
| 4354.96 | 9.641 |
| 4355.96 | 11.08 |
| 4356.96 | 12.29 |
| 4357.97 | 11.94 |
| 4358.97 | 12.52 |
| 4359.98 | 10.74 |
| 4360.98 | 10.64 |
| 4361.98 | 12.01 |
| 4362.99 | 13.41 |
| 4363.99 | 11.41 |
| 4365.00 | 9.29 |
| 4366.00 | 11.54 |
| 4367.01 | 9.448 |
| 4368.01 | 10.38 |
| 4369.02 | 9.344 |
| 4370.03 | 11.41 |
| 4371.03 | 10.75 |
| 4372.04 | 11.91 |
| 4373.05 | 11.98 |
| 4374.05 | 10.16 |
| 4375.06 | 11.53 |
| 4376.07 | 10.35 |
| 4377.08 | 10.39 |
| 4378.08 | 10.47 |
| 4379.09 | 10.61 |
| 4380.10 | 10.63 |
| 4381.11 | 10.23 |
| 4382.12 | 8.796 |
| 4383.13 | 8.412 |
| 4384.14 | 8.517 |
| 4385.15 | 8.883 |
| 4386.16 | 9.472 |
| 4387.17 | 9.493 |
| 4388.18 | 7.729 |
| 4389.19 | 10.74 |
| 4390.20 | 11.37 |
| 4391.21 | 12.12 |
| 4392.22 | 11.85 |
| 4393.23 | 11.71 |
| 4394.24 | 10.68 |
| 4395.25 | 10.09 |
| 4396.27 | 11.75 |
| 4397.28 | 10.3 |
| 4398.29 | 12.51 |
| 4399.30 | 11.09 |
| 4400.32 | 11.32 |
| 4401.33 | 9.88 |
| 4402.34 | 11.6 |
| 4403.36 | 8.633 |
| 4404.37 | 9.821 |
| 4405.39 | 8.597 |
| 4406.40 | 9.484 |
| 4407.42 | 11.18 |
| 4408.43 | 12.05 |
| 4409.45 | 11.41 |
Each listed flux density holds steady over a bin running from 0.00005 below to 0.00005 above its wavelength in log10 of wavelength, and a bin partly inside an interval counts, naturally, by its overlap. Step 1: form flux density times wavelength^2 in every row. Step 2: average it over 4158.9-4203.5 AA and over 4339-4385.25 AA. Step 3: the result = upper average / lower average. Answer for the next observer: 1.3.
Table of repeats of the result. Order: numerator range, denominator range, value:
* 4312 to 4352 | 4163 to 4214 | 1.22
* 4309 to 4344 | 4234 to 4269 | 1.07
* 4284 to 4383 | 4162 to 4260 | 1.13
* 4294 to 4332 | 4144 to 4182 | 1.10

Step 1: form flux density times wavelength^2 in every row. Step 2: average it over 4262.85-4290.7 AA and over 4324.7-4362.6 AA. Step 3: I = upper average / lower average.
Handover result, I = 1.2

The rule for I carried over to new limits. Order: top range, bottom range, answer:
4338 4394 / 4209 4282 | 1.20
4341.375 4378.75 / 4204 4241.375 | 1.25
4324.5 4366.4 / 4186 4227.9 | 1.25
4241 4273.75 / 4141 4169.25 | 1.11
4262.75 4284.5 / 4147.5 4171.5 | 1.06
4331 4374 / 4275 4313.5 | 1.34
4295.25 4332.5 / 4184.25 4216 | 1.06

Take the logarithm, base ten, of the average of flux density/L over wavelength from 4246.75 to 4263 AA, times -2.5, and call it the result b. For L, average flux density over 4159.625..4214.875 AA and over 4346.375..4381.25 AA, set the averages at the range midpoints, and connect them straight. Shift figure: 0.04 mag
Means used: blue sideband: 9.09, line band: 9.49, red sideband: 11.1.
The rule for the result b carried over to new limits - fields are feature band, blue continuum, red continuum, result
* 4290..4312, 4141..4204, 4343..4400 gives 0.31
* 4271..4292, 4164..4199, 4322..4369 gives 0.15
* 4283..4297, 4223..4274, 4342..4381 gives 0.12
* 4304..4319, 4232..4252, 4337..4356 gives 0.13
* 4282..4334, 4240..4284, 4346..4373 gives 0.13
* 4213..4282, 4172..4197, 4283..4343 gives -0.04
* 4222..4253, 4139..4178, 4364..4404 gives 0.02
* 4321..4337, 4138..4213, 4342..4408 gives -0.01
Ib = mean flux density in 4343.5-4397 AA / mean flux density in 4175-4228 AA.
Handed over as 1.19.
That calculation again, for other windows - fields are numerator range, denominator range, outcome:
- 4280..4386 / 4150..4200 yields 1.09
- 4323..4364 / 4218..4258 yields 1.13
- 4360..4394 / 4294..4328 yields 1.20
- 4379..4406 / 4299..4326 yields 1.17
